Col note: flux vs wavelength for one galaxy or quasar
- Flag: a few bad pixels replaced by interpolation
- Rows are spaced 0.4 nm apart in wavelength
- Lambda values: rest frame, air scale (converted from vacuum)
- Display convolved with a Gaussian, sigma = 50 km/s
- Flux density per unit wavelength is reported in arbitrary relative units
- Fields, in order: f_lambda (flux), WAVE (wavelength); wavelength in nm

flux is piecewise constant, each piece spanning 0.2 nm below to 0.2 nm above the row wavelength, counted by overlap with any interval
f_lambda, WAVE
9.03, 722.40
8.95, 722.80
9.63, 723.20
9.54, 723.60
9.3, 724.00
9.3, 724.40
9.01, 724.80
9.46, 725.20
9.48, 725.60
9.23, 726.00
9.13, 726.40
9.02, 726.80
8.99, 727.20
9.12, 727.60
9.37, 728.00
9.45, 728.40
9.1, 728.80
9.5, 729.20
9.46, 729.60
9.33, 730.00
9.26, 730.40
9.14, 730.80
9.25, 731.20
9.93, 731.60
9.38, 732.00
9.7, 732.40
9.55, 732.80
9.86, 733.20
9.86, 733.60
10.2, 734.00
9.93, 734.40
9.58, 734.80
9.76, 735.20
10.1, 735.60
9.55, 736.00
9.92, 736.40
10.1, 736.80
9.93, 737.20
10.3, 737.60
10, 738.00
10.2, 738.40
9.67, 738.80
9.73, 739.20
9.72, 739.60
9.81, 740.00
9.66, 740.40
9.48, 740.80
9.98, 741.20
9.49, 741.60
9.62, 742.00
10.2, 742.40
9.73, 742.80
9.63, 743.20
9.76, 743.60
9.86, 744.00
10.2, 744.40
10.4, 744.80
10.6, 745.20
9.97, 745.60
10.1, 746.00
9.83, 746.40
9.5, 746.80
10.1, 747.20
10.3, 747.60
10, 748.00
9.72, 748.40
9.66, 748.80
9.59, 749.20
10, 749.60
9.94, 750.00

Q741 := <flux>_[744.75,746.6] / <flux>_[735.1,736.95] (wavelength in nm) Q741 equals 1.03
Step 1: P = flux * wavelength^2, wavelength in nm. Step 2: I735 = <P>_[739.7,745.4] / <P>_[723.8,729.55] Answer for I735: 1.12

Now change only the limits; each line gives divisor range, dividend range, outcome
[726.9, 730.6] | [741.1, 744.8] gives 1.10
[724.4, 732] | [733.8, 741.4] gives 1.09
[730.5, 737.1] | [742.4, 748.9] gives 1.06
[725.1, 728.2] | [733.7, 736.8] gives 1.10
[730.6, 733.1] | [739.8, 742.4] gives 1.05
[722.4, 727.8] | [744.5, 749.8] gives 1.15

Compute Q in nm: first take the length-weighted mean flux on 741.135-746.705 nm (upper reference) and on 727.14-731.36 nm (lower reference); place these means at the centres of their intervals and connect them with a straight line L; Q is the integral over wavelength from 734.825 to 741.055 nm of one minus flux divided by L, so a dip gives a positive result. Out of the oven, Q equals -0.117 nm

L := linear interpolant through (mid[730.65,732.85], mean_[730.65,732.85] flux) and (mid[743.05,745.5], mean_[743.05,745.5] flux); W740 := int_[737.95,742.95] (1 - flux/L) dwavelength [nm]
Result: 0.06 nm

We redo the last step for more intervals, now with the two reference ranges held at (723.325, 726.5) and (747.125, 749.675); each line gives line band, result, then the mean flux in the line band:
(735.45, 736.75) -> -0.038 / 9.88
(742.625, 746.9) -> -0.073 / 9.97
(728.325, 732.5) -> 0.024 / 9.4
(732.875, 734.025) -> -0.044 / 9.89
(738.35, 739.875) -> -0.020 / 9.79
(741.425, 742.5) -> 0.000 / 9.74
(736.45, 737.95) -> -0.072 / 10.1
